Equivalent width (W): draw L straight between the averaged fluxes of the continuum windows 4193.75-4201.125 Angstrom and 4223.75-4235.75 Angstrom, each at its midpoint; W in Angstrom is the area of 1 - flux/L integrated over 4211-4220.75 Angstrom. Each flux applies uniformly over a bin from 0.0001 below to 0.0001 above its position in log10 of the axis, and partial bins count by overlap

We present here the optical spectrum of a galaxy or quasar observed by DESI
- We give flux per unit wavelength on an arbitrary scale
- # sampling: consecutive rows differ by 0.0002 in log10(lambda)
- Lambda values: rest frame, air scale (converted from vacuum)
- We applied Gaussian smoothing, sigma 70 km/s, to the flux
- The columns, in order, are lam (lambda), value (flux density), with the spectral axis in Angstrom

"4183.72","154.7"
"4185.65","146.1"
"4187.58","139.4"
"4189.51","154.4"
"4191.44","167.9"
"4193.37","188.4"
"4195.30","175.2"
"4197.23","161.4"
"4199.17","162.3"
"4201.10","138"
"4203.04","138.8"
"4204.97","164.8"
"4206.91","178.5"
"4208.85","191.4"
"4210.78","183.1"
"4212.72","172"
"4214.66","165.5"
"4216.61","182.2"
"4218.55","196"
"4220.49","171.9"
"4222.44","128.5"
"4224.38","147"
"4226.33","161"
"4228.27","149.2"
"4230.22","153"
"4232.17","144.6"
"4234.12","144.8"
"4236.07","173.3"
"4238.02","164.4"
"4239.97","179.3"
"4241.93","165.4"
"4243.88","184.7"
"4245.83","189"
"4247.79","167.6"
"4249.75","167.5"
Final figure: -1.3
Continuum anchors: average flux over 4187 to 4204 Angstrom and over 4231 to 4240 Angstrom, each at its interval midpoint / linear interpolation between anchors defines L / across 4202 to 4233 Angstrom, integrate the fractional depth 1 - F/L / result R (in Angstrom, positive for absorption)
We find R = -1.0 Angstrom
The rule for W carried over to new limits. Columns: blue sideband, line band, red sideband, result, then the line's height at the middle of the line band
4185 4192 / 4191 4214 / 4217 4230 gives -2.1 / 155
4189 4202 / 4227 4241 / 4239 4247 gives 1.4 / 176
